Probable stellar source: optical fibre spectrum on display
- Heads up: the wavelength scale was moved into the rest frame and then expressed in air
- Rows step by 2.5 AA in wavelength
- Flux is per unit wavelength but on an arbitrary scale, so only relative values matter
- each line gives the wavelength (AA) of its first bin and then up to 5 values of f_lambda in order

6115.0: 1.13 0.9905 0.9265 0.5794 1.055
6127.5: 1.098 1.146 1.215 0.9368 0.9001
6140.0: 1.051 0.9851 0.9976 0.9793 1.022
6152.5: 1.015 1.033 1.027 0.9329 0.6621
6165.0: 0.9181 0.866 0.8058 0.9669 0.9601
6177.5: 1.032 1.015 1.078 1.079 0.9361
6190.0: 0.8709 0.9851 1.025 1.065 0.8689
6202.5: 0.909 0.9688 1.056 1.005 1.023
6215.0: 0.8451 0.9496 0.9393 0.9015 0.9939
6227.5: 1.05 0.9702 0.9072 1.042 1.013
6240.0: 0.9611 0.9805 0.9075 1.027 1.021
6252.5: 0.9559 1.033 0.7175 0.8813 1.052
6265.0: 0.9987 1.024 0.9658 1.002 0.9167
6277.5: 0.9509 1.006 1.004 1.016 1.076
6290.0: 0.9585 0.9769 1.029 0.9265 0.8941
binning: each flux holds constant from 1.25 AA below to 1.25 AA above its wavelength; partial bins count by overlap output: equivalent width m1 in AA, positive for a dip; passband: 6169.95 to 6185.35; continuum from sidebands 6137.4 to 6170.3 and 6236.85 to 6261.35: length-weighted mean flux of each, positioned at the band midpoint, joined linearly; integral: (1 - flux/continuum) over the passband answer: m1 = -0.85 AA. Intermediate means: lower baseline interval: 0.948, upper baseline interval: 0.949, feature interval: 1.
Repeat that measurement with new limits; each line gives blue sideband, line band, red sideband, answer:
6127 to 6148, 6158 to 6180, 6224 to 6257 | 2.5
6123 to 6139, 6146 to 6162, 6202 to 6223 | 0.5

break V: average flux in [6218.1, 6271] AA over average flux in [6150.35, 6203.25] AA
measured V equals 1.01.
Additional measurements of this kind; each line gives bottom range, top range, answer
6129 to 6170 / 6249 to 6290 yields 1.00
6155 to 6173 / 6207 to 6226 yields 1.08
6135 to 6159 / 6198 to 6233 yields 0.96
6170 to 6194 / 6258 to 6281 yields 0.99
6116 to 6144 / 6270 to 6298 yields 1.00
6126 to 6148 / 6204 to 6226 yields 0.93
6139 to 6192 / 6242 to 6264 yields 0.99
